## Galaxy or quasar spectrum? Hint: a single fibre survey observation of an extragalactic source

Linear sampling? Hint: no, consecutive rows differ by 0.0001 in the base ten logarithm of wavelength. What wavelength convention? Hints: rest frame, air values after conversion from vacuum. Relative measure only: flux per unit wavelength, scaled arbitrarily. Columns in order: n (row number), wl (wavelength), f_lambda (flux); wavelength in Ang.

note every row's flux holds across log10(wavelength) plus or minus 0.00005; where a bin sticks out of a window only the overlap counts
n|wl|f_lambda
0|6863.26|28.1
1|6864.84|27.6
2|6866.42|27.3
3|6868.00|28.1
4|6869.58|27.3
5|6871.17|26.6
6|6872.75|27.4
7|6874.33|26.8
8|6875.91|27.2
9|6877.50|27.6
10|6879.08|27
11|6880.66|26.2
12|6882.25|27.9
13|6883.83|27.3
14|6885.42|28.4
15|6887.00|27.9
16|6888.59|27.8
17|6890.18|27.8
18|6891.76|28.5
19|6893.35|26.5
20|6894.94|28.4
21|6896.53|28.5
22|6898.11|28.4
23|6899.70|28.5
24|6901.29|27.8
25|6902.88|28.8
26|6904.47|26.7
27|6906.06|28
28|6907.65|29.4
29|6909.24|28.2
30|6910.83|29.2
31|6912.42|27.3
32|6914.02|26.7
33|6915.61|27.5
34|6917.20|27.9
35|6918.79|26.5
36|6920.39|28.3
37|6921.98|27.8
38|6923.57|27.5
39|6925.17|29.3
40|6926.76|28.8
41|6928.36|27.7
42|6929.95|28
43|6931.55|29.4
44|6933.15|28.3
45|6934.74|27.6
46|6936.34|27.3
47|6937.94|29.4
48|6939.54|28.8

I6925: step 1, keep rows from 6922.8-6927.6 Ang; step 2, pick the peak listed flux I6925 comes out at 29.3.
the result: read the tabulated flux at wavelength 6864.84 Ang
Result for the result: 27.6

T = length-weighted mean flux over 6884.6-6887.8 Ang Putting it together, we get 28.1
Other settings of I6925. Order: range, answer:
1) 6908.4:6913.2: 29.2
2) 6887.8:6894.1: 28.5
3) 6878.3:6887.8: 28.4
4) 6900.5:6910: 29.4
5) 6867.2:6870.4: 28.1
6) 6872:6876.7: 27.4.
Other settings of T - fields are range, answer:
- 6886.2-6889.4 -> 27.8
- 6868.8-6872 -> 26.9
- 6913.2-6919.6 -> 27.1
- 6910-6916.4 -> 27.7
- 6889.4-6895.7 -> 27.8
